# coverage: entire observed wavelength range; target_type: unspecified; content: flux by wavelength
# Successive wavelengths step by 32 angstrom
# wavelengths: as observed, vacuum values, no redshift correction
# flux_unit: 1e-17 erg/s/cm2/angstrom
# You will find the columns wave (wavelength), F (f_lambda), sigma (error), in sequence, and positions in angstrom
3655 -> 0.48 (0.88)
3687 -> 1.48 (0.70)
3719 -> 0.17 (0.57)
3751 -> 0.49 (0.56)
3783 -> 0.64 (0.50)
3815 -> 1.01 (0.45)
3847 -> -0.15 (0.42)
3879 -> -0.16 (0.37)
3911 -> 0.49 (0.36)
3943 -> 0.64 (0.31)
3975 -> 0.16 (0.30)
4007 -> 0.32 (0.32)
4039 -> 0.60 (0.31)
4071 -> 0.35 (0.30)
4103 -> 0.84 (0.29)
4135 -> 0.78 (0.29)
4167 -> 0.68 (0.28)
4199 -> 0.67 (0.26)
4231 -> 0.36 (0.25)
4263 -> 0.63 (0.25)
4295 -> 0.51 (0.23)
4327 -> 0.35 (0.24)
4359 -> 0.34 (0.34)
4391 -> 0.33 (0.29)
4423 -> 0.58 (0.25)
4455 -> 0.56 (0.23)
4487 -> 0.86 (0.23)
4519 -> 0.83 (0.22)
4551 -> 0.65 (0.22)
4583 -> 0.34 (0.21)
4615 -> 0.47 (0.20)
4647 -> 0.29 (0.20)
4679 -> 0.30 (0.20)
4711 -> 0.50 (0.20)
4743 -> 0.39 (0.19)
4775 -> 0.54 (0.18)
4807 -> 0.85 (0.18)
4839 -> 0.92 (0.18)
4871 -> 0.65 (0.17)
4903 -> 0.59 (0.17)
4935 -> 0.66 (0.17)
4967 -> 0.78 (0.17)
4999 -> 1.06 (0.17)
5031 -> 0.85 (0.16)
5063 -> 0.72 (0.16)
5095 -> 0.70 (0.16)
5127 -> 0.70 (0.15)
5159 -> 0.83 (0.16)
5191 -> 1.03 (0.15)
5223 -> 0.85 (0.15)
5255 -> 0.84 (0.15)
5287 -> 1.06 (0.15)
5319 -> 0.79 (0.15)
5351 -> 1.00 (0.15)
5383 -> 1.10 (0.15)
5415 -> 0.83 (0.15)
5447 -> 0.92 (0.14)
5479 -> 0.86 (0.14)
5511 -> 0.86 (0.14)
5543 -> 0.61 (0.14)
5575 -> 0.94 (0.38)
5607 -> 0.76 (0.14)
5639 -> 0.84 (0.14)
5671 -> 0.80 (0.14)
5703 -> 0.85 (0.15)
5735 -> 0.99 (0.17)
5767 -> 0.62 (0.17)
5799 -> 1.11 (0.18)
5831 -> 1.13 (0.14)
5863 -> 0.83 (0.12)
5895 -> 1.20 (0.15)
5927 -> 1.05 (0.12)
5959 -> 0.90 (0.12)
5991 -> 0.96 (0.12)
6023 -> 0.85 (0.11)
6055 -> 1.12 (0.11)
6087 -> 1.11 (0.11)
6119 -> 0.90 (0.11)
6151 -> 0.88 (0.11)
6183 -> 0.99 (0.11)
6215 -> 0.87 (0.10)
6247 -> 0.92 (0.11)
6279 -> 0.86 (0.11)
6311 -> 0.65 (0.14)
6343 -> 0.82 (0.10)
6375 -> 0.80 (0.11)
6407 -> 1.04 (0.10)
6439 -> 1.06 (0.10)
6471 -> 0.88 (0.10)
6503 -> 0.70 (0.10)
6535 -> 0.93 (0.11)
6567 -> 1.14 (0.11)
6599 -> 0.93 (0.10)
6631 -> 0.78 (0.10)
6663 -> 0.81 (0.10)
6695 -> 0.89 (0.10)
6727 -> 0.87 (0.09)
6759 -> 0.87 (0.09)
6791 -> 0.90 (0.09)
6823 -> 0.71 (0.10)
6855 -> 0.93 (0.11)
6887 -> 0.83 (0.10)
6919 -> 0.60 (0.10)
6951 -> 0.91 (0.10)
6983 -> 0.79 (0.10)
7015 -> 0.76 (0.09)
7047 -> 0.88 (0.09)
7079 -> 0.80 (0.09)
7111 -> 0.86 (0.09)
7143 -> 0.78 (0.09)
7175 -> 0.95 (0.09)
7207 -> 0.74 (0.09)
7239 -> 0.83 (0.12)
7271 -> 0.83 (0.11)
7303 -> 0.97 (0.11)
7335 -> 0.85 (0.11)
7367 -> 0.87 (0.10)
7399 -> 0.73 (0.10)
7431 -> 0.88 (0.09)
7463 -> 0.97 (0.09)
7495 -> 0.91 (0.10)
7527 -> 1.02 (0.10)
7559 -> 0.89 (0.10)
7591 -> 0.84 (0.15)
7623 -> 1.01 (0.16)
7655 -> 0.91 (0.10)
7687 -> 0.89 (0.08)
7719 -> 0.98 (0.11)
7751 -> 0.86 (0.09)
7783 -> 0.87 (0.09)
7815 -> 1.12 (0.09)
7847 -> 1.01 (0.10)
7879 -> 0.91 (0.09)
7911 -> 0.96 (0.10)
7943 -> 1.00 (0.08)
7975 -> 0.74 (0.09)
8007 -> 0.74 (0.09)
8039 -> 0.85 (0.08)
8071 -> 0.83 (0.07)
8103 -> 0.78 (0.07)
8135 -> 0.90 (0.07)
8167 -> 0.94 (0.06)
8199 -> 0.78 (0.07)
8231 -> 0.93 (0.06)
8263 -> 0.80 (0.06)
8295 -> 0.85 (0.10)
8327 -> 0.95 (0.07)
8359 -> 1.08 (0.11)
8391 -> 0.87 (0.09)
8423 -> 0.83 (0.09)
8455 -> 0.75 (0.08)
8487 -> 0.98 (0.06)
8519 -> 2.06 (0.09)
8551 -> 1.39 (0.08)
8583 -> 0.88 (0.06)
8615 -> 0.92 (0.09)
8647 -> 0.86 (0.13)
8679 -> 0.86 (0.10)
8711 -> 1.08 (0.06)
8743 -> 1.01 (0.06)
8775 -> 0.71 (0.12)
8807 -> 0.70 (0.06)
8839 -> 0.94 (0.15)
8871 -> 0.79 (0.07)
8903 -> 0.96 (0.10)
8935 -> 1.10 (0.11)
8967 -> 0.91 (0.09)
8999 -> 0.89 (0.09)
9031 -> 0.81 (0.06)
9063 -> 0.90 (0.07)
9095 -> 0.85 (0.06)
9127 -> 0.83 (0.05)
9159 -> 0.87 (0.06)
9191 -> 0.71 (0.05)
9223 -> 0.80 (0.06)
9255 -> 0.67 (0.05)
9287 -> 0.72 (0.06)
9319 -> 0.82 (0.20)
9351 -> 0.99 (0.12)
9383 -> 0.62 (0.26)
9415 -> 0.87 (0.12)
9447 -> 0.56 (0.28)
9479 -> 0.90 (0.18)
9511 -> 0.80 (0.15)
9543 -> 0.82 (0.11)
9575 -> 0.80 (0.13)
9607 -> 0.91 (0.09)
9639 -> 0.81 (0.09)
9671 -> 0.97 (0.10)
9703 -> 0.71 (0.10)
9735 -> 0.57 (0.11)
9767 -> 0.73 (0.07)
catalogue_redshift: 0.30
